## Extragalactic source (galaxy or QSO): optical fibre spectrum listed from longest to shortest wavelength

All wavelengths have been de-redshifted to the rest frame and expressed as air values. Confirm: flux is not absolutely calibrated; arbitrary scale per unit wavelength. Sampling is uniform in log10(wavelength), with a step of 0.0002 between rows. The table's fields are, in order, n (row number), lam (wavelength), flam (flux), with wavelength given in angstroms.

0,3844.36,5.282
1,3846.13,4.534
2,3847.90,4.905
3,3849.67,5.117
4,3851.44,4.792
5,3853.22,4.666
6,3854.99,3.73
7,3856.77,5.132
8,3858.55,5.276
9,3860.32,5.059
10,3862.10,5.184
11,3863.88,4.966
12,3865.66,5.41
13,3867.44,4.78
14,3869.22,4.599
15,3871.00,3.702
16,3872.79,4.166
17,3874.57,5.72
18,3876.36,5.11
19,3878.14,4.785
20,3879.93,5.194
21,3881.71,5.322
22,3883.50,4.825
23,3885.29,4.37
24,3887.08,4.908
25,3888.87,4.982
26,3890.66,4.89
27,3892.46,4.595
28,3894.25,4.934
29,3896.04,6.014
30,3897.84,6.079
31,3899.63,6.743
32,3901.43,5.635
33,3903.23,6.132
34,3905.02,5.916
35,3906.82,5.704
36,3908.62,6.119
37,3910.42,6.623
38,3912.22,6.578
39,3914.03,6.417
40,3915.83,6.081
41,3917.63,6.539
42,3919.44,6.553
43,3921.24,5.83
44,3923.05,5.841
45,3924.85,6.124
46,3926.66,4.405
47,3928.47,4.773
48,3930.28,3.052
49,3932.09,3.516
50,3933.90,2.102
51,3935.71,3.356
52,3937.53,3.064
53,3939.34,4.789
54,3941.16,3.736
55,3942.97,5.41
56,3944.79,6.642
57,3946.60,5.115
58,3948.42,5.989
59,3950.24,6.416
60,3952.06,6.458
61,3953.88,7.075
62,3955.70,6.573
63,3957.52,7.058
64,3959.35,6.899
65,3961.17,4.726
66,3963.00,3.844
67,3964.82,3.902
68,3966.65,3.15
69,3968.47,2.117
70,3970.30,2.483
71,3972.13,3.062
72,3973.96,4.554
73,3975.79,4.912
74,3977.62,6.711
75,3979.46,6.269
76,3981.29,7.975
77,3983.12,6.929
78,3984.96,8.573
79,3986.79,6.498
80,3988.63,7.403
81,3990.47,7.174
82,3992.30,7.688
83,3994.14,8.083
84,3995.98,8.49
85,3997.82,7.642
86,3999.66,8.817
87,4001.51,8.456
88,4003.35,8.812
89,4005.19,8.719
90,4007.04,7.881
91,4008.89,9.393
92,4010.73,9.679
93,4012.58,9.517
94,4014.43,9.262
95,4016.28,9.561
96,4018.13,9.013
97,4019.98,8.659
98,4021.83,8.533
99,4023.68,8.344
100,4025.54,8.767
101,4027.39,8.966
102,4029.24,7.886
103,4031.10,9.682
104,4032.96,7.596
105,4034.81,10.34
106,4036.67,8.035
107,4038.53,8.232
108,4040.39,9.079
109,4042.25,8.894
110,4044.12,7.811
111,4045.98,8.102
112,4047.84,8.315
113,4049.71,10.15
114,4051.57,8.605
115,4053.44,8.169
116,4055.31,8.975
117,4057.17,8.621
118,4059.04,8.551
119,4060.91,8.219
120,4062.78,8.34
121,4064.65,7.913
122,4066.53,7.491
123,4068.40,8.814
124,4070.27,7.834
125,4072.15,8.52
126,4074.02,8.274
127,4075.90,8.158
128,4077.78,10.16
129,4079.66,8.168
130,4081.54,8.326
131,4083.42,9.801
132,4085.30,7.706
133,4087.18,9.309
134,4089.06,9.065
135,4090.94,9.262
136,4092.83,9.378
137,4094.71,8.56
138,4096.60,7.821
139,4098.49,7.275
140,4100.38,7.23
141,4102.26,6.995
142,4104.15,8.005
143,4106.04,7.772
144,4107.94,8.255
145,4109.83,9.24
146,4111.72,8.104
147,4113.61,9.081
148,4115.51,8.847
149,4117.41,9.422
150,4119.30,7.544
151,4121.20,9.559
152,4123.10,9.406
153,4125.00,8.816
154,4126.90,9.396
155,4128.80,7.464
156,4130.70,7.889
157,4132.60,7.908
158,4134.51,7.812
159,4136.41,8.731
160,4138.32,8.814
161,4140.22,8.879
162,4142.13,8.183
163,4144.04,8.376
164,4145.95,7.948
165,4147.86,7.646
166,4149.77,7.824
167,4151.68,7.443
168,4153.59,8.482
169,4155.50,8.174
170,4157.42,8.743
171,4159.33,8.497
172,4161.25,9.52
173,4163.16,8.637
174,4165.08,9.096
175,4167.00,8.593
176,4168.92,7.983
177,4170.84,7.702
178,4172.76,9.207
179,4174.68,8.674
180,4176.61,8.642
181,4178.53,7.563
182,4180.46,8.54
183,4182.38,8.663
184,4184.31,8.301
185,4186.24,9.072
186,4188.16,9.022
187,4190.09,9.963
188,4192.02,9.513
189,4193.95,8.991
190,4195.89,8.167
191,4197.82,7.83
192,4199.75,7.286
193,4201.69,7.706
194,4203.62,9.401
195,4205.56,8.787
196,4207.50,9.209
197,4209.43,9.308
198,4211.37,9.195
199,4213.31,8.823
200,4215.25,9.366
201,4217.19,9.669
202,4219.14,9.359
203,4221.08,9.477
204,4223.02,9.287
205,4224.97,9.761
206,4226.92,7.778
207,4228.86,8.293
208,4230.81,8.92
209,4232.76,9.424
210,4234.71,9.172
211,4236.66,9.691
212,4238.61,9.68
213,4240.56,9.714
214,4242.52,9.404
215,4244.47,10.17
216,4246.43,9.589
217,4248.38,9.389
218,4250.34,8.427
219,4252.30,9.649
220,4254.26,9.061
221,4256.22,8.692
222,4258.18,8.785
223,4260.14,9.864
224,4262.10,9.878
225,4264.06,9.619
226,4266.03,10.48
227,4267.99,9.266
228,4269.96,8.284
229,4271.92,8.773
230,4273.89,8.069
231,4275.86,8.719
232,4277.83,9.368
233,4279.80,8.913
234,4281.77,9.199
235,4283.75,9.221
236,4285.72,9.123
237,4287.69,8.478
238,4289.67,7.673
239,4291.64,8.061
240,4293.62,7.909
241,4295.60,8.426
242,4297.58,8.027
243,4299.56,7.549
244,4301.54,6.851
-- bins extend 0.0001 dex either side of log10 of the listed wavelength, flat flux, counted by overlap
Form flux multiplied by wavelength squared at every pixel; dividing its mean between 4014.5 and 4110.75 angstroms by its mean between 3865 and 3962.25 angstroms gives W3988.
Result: 1.72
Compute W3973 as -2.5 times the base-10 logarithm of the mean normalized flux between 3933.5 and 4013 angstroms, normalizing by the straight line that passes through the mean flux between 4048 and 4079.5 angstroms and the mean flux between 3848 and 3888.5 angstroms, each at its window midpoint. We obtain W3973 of 0.11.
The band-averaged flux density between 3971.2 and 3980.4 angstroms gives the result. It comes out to 5.1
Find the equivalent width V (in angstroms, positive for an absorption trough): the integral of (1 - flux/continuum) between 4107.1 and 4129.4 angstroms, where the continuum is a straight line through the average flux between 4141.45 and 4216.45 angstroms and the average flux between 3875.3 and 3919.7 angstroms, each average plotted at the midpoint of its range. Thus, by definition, -2.4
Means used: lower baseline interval 5.63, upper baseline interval 8.57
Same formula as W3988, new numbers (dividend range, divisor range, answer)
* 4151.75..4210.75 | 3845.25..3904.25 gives 1.99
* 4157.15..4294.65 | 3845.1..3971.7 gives 2.05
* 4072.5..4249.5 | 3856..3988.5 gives 1.85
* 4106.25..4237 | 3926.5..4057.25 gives 1.35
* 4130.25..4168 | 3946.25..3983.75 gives 1.72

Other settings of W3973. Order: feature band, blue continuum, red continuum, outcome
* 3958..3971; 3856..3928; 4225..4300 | 0.46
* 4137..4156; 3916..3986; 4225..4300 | -0.09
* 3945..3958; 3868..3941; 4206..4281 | -0.12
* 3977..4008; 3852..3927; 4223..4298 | -0.21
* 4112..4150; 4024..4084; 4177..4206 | 0.01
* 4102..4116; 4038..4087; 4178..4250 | 0.04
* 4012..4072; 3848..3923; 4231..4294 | -0.24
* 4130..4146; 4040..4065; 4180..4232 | 0.06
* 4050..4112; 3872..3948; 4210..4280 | -0.16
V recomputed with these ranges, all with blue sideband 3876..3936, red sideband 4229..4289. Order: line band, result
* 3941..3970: 2.7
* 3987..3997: -2.2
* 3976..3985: -1.2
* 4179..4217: -1.2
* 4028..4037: -2.7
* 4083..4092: -2.1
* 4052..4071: -3.4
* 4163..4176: -0.5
